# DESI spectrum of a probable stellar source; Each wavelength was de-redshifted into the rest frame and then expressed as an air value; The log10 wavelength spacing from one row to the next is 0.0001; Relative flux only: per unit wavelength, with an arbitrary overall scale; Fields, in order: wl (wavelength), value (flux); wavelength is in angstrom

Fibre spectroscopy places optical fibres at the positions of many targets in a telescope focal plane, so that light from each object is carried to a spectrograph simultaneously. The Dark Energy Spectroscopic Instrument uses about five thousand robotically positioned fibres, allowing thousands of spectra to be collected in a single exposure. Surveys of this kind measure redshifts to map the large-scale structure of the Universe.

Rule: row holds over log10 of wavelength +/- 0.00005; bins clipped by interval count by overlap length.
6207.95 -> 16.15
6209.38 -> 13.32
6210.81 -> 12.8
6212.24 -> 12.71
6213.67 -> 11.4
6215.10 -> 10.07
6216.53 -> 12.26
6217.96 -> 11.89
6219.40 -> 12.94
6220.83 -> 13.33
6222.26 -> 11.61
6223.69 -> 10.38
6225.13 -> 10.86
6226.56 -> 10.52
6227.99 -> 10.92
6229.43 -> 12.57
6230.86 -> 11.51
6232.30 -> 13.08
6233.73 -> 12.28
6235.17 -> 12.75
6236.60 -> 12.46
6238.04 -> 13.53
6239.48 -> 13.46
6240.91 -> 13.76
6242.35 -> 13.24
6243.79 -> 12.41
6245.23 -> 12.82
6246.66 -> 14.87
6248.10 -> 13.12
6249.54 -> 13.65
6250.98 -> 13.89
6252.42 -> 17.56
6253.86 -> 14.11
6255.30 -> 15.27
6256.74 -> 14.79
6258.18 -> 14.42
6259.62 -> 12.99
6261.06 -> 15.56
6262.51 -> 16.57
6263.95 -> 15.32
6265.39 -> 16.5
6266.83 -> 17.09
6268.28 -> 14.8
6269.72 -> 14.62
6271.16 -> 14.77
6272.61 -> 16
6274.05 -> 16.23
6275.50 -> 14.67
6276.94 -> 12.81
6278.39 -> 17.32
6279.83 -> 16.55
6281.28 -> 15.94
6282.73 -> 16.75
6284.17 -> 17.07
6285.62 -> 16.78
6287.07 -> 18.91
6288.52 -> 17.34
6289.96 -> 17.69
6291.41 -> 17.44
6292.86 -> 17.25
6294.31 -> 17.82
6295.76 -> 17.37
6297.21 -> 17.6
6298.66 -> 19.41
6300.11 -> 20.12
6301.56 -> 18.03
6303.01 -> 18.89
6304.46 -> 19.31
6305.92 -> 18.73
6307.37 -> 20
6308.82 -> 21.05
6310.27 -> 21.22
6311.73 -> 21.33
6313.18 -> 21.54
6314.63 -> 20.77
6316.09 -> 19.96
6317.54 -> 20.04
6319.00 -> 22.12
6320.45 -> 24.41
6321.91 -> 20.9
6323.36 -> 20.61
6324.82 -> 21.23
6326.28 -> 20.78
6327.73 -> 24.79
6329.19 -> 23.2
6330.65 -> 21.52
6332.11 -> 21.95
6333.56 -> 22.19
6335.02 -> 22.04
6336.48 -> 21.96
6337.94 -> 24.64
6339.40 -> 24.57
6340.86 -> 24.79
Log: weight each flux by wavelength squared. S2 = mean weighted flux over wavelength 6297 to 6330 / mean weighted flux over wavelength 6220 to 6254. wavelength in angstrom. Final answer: 1.66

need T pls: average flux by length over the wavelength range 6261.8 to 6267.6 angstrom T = 16.4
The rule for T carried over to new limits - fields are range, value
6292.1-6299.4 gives 17.9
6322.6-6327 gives 20.9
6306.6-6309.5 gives 20.5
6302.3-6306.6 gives 19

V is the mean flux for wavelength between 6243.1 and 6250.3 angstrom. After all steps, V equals 13.4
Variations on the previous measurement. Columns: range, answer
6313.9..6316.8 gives 20.4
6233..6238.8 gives 12.8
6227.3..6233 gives 12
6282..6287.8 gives 17.4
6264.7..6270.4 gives 15.8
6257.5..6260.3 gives 13.7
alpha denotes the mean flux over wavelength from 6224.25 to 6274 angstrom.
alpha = 13.9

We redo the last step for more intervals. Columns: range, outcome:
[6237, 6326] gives 17.1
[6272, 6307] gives 17.4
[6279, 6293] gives 17.2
